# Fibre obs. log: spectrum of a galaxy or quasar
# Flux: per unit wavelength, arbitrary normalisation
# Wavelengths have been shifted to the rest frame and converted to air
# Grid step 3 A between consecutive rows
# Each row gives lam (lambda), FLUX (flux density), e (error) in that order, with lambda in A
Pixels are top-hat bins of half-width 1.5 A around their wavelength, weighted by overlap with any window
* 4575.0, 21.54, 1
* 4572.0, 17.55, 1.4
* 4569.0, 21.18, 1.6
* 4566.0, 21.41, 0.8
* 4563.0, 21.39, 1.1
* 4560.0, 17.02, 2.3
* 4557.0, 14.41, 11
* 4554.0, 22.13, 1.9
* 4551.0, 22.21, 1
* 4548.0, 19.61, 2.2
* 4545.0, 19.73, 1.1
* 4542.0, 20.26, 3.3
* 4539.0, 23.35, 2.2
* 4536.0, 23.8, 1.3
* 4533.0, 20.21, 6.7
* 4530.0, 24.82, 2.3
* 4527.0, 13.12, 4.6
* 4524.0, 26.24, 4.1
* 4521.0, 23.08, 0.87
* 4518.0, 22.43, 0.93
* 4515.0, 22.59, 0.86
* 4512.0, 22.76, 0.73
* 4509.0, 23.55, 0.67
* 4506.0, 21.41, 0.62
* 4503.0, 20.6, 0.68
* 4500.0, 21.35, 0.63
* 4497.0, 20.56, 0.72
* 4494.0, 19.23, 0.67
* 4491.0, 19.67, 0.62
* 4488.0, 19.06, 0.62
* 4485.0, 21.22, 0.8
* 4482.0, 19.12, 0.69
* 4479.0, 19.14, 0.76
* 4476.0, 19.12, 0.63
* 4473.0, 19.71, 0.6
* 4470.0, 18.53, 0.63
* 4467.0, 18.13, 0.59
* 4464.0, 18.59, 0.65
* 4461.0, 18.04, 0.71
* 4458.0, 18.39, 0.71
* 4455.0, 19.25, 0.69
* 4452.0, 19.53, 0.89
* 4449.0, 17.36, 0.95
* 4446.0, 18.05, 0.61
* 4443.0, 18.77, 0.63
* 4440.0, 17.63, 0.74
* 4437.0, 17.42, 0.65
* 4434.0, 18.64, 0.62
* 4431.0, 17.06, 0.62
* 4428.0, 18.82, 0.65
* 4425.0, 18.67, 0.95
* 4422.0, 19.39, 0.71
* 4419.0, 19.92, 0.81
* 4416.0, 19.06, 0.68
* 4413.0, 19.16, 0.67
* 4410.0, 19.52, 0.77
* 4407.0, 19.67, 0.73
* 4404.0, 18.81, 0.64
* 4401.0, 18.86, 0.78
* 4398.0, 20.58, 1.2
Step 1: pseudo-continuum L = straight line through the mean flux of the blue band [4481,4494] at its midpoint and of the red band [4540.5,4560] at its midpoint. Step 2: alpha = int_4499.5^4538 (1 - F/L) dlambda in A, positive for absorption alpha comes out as -4.7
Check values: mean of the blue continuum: 19.7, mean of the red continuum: 19.5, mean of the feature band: 22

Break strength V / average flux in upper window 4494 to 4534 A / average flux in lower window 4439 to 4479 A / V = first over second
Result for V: 1.2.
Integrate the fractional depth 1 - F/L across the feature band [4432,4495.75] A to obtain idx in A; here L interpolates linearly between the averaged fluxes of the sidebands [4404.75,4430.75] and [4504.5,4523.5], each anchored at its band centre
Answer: 6.5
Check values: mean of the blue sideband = 19.2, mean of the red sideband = 22.8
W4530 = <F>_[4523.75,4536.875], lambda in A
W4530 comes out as 21.1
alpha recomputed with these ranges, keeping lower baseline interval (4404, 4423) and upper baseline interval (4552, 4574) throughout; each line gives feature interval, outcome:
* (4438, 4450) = 0.90 A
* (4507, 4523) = -2.91 A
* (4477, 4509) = -1.43 A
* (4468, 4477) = 0.16 A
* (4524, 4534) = -0.49 A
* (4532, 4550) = -1.67 A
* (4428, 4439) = 0.88 A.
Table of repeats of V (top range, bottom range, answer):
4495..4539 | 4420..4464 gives 1.19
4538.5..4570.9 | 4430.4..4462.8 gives 1.10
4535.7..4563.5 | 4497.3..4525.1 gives 0.90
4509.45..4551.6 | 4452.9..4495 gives 1.14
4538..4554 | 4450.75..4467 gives 1.13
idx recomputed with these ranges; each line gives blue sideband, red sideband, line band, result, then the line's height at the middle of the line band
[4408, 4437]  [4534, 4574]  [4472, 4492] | -0.1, 19.5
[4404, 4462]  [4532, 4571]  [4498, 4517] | -2.1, 19.8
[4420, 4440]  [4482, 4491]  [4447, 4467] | 0.6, 19.1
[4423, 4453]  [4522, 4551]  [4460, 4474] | 0.4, 19.1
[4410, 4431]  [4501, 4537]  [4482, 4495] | 0.8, 21.1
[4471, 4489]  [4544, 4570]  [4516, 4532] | -1.8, 19.7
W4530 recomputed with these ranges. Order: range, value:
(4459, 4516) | 20.1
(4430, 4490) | 18.7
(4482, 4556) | 21.3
